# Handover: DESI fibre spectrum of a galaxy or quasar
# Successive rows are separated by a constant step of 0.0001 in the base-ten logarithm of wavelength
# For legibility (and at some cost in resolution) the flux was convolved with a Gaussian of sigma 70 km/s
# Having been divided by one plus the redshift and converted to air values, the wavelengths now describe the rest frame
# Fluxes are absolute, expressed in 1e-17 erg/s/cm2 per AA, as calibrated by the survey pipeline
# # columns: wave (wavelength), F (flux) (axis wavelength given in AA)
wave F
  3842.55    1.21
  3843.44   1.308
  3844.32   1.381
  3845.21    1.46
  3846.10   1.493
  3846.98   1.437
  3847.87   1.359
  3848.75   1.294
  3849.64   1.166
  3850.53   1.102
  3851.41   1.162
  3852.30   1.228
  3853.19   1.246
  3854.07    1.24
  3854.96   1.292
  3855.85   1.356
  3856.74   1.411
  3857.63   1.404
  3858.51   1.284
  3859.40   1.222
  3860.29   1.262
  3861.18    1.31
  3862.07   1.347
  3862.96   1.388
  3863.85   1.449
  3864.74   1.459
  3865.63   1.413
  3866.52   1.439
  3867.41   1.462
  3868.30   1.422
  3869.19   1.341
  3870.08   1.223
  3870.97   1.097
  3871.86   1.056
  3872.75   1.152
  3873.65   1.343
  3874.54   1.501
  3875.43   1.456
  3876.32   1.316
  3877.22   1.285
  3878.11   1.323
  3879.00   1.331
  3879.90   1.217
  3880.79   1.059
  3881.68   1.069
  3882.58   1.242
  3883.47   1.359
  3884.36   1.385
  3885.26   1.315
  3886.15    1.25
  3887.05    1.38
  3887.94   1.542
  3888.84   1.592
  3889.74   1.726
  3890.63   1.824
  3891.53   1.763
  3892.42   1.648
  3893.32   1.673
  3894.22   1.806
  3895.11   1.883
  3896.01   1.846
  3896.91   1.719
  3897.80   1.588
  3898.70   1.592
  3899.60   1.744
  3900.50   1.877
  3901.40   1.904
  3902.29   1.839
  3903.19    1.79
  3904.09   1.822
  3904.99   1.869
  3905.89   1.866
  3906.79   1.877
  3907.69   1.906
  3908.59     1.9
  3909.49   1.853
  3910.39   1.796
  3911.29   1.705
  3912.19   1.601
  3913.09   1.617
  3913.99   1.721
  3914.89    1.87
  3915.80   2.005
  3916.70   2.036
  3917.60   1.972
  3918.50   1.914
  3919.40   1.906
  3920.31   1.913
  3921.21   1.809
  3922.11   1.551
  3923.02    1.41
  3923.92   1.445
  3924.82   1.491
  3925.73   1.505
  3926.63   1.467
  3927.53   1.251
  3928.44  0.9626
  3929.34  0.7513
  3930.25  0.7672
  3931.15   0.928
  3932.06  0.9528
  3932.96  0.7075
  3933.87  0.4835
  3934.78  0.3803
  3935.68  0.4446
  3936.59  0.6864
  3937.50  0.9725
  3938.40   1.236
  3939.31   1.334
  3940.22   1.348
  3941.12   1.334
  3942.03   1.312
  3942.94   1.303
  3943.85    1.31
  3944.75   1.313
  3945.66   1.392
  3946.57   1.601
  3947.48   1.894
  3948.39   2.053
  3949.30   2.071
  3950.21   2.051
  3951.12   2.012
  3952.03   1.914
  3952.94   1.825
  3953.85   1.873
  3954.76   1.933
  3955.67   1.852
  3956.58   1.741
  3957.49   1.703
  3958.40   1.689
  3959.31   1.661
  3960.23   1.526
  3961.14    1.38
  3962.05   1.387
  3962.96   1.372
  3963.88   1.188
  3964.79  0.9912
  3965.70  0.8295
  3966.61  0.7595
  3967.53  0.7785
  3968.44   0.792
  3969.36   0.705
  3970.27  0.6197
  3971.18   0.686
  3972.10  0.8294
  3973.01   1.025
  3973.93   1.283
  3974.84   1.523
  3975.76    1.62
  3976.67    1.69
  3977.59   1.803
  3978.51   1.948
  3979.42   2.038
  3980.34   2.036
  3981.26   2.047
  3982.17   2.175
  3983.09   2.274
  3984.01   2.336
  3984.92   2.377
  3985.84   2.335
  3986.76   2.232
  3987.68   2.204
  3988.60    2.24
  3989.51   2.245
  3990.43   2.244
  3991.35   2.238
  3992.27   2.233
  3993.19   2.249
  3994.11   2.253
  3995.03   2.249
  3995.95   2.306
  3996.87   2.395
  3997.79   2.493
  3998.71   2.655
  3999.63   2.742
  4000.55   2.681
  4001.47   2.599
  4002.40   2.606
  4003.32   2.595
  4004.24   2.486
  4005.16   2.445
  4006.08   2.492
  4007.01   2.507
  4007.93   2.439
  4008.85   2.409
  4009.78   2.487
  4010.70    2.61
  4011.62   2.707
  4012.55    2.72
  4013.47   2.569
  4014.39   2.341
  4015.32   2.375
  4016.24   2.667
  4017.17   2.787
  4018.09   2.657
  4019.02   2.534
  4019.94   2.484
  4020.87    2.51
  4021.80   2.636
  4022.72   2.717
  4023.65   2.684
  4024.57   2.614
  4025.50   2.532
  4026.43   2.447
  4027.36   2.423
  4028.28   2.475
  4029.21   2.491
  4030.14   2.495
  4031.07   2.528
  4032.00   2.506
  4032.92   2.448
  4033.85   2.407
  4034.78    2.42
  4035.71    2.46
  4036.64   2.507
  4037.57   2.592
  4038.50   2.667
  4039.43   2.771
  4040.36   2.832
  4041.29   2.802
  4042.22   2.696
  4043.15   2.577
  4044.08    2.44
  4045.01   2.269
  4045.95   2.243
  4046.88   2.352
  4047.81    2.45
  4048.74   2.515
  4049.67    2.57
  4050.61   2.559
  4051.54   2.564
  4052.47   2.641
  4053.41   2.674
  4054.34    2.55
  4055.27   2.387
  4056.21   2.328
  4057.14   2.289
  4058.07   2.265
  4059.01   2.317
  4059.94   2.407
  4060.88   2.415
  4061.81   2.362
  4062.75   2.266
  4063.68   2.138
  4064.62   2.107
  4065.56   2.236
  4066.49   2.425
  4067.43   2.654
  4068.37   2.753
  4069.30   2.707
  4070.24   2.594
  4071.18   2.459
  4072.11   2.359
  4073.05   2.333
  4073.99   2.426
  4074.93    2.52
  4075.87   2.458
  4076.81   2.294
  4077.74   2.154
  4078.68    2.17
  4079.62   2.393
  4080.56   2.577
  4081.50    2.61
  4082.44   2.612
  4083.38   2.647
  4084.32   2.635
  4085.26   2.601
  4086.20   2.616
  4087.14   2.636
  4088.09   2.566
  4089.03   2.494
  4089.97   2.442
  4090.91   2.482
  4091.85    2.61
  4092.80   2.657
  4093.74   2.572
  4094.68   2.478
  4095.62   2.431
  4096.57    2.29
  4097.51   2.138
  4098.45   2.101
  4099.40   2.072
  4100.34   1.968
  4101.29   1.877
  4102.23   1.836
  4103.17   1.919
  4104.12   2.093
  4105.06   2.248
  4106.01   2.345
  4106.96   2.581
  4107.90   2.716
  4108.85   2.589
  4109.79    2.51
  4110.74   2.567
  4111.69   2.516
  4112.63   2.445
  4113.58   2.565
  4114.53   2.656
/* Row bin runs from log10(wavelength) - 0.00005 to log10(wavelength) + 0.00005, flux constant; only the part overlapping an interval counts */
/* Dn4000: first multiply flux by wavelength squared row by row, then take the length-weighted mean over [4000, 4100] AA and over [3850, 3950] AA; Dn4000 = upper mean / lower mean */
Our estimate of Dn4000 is 1.86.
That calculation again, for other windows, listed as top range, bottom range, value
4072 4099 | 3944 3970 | 1.75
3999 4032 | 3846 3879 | 2.10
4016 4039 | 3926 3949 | 2.34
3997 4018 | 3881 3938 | 1.78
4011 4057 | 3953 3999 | 1.50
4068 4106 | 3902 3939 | 1.78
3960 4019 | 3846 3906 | 1.48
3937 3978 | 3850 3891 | 1.11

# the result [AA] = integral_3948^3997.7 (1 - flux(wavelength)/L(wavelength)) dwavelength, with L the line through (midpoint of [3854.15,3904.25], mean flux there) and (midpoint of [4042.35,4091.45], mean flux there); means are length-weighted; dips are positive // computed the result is 5.5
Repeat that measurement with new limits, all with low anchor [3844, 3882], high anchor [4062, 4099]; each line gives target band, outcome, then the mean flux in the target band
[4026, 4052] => -3.3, 2.52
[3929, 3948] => 7.1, 1.07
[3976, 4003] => -4.0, 2.27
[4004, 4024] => -4.3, 2.56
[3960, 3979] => 7.1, 1.18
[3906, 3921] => -2.6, 1.85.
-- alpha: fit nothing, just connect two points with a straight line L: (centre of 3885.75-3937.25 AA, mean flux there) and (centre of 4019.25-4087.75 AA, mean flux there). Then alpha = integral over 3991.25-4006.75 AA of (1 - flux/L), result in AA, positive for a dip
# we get -2.4 AA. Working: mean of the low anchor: 1.54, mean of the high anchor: 2.49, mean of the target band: 2.46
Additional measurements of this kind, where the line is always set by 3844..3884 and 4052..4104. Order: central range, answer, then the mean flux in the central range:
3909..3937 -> 3.67 AA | 1.38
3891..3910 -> -3.87 AA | 1.8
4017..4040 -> -4.35 AA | 2.55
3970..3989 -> 1.15 AA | 1.79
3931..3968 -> 8.25 AA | 1.36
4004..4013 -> -2.15 AA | 2.53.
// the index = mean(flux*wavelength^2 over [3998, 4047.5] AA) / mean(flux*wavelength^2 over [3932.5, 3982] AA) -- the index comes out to 1.9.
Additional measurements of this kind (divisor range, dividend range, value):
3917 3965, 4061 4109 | 1.81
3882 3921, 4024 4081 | 1.54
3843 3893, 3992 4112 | 2.00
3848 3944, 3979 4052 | 1.84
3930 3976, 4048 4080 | 1.99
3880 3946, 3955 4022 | 1.42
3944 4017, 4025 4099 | 1.32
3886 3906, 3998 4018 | 1.58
